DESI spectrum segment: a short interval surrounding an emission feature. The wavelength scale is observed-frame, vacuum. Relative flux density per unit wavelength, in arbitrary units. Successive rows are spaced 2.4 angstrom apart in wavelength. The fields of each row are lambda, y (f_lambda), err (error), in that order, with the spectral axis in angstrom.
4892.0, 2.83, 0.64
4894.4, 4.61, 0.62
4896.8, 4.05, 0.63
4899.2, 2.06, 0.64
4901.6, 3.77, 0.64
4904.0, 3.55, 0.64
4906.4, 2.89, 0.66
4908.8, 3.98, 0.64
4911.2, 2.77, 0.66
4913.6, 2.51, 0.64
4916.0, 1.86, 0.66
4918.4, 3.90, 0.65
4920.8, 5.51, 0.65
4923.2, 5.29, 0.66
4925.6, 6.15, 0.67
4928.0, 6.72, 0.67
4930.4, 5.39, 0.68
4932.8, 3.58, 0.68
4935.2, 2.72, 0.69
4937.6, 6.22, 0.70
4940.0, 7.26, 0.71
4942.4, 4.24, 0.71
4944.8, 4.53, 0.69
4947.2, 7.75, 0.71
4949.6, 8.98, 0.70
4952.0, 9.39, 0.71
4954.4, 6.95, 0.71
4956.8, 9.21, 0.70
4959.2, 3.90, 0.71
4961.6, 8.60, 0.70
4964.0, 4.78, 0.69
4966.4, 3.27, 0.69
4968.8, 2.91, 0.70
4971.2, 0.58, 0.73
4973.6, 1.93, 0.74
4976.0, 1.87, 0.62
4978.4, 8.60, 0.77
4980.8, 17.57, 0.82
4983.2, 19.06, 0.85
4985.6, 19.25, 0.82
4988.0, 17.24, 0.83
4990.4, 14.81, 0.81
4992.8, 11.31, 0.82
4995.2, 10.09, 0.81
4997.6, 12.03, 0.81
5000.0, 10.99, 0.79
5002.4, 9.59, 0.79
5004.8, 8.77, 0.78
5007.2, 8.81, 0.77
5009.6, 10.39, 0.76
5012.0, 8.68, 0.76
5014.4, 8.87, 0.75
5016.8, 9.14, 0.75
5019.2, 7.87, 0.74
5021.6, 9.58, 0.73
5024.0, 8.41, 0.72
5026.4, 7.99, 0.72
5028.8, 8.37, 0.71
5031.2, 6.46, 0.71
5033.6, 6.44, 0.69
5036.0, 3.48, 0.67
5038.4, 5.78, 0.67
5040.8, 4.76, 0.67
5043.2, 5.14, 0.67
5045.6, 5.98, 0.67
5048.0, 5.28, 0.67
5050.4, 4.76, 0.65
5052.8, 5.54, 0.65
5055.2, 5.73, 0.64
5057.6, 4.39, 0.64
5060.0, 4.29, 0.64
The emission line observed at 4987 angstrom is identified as Lyman alpha 1216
